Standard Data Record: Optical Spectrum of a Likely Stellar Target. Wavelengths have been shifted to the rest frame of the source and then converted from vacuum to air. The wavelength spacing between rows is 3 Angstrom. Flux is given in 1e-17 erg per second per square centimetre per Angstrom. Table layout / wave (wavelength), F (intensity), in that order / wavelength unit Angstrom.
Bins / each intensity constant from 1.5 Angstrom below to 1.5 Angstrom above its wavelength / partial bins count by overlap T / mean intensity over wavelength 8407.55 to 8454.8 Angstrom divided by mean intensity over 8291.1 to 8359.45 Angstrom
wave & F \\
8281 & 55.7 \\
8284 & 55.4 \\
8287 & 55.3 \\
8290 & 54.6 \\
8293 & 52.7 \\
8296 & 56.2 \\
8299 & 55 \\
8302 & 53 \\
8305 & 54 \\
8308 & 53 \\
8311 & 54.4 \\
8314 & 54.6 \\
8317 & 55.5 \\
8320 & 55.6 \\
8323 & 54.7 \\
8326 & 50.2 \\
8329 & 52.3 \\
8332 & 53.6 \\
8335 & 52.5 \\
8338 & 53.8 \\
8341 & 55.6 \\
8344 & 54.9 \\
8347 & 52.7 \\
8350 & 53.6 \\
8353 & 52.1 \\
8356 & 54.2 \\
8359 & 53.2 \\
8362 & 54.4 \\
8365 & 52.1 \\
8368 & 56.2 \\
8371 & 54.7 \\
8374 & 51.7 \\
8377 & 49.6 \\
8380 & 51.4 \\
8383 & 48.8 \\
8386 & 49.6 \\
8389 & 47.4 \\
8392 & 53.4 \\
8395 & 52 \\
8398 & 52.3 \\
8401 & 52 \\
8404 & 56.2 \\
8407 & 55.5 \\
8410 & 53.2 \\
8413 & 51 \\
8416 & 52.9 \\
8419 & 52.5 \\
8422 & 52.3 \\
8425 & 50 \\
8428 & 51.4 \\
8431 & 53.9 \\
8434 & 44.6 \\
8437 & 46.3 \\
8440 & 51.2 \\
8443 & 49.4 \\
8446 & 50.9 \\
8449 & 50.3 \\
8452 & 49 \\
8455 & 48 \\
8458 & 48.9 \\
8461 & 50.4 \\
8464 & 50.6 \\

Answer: 0.94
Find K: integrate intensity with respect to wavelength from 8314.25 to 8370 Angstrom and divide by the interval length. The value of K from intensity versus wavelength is 53.8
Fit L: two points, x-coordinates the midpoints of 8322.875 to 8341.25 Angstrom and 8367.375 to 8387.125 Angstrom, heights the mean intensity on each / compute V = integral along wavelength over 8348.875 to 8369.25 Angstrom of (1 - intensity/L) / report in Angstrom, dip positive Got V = -0.6 Angstrom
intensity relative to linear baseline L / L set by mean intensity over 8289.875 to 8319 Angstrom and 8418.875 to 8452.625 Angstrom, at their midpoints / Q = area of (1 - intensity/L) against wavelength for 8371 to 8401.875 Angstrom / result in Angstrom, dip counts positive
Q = 0.4 Angstrom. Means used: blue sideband 54.3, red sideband 50.1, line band 51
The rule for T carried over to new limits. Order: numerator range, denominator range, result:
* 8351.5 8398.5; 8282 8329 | 0.96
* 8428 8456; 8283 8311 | 0.91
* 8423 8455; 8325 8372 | 0.93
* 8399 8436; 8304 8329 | 0.97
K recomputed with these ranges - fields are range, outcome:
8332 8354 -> 53.6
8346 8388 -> 52.4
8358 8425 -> 52.3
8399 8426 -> 52.9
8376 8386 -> 49.9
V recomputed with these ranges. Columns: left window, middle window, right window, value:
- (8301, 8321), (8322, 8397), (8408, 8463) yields 0.3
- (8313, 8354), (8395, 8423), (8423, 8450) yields -1.2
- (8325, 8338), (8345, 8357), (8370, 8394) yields -0.3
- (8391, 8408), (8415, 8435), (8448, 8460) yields 0.1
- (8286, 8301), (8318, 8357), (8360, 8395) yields -0.3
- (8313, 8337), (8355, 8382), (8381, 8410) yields -0.2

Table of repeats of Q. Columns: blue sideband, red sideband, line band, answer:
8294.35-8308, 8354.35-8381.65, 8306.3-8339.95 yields 0.15 Angstrom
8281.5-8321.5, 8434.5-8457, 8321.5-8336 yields 0.24 Angstrom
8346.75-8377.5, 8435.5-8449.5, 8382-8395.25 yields 0.49 Angstrom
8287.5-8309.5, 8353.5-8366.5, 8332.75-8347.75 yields -0.09 Angstrom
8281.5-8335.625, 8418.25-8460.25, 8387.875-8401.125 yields -0.04 Angstrom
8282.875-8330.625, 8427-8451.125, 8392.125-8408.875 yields -0.85 Angstrom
